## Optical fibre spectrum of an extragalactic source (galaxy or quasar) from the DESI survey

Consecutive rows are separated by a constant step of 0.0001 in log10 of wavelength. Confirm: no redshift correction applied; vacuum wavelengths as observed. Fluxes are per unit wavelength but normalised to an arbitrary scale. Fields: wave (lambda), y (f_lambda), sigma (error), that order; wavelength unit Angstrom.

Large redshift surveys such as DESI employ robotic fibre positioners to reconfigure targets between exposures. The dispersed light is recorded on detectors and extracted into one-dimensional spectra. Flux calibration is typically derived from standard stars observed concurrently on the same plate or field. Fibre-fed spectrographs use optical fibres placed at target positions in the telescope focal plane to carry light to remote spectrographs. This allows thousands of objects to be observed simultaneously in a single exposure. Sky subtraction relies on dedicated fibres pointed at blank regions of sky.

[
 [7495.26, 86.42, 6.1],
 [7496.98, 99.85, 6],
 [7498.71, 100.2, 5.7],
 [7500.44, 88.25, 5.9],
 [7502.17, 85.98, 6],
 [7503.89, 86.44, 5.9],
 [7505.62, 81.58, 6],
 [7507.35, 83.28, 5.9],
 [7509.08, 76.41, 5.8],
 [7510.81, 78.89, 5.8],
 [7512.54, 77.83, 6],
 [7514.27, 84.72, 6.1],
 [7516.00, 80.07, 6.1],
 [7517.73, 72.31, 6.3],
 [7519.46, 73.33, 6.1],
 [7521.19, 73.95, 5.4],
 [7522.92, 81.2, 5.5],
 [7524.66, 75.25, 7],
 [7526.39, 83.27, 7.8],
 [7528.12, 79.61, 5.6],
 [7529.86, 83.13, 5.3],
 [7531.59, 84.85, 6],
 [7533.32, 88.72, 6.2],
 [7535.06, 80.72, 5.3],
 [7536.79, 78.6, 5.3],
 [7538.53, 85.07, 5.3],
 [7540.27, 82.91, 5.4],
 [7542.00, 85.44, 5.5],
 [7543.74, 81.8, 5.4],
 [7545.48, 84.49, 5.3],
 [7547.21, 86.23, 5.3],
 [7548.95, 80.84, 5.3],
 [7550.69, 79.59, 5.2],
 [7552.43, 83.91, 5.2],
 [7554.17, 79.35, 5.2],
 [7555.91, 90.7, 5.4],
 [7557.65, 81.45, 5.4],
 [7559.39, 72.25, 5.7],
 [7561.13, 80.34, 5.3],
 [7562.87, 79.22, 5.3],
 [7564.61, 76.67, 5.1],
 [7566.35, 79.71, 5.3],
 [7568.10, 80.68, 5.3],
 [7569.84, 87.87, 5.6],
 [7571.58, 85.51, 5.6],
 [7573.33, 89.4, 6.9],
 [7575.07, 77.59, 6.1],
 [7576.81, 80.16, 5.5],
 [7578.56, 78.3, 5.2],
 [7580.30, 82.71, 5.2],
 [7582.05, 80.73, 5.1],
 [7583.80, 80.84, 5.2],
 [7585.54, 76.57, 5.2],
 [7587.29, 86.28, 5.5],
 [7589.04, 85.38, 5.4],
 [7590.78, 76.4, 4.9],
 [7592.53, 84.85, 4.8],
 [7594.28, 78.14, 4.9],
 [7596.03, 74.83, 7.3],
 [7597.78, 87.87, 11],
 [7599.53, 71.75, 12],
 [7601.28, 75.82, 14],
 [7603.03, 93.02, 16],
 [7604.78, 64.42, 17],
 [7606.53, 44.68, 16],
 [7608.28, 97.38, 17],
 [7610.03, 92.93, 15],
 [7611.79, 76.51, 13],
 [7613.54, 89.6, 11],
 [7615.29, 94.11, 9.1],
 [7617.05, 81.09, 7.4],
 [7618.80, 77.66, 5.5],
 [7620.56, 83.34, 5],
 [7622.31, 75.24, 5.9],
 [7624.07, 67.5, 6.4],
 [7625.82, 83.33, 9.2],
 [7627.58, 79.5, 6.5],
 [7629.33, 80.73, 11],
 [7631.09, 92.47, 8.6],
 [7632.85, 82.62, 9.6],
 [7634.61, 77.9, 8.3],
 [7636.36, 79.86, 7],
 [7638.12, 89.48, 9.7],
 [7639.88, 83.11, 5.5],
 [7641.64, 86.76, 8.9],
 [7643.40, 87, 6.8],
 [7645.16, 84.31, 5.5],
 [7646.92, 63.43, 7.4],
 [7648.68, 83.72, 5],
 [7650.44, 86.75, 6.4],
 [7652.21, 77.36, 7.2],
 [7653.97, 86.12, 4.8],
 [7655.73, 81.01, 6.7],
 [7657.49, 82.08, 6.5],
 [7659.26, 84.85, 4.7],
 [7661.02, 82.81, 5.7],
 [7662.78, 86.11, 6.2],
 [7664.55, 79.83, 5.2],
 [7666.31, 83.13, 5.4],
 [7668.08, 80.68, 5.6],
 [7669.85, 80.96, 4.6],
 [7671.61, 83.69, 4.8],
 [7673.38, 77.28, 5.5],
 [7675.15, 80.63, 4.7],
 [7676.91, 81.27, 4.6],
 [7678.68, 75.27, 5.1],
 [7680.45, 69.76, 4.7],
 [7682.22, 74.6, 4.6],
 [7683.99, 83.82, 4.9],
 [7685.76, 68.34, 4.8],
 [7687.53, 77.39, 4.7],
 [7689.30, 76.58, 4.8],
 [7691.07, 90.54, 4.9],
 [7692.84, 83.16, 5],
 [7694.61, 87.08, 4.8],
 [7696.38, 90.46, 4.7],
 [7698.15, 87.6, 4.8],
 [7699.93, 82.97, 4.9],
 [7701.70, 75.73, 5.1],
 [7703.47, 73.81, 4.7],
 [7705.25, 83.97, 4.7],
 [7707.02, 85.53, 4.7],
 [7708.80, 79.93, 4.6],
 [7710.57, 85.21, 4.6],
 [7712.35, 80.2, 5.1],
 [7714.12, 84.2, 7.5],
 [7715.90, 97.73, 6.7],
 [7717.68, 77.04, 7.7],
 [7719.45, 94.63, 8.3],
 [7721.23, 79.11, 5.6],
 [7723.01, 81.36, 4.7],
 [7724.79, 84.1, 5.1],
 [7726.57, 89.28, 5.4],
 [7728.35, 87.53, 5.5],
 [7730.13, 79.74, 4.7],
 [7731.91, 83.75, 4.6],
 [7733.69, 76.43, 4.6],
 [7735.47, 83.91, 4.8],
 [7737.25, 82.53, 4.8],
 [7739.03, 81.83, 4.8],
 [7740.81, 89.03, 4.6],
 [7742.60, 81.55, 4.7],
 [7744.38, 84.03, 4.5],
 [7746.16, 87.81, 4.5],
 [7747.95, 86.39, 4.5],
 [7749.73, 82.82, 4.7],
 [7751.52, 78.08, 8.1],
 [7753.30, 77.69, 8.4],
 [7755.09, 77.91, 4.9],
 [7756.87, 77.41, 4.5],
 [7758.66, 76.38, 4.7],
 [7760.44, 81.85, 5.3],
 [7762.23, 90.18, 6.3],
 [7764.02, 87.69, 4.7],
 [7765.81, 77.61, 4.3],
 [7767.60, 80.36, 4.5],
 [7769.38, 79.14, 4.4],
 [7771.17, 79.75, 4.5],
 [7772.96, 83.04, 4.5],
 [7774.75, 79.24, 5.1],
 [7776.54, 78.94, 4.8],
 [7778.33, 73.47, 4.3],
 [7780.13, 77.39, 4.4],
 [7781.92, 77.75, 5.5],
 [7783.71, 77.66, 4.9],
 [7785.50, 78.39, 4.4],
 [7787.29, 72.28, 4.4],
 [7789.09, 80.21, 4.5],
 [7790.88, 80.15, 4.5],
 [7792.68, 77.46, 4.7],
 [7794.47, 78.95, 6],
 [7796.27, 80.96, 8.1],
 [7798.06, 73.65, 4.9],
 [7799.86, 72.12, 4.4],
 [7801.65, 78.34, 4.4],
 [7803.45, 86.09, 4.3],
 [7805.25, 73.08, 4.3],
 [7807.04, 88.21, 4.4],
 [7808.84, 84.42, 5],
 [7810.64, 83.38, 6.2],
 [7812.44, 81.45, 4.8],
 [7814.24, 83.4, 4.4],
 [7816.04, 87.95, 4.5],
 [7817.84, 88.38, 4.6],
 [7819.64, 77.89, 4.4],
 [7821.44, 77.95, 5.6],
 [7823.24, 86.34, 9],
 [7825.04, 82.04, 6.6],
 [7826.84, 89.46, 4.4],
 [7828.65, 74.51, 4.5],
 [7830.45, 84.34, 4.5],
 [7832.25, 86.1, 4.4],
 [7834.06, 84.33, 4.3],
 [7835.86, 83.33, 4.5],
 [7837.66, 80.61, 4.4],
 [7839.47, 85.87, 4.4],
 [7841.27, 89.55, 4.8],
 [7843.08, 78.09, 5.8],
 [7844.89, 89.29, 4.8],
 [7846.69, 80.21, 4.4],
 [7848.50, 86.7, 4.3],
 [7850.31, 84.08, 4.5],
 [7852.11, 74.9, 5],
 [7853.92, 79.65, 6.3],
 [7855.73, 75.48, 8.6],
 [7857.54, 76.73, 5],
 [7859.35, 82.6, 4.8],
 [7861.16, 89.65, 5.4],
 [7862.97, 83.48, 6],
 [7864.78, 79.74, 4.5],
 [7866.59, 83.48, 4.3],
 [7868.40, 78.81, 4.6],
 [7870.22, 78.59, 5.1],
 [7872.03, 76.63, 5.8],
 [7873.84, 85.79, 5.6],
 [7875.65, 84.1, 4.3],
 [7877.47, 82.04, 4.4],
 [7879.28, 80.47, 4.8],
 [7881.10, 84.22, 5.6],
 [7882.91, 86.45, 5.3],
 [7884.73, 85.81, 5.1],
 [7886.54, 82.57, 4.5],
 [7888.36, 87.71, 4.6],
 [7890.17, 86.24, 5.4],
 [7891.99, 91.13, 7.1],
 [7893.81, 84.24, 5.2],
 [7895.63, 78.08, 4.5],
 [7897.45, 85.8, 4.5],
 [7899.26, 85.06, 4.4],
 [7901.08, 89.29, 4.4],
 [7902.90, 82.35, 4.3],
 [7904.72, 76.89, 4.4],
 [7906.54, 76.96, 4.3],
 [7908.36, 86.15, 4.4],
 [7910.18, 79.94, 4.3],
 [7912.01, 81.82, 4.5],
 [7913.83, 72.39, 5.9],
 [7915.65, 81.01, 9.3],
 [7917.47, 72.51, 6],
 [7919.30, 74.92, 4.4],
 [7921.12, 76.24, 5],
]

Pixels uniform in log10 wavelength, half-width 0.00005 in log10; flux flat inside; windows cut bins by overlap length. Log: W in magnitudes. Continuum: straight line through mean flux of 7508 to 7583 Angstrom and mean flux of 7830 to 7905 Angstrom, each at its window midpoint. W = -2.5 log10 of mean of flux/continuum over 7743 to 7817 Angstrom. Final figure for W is 0.03 mag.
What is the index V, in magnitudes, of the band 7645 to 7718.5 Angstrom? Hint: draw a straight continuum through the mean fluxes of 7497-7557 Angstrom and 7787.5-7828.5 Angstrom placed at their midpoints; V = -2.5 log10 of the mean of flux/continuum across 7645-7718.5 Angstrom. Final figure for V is 0.01 mag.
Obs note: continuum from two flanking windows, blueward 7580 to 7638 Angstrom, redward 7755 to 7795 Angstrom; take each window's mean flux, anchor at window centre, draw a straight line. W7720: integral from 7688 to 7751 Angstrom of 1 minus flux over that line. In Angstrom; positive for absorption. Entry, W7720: -3.3 Angstrom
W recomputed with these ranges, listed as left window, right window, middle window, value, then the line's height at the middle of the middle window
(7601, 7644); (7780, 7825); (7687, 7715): -0.03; 81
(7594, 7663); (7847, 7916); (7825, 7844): -0.02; 82.1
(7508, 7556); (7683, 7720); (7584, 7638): 0.02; 82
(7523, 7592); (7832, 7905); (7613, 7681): 0.01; 82.2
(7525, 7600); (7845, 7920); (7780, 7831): 0.02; 81.9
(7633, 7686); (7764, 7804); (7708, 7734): -0.06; 79.7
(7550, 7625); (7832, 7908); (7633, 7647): -0.02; 81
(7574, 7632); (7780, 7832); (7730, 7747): -0.04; 80.5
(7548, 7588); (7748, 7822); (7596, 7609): 0.07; 81.1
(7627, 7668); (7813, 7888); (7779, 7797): 0.06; 82.7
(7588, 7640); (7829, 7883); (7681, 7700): -0.01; 81.2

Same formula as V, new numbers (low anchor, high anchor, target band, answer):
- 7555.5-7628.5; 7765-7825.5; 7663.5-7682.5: 0.017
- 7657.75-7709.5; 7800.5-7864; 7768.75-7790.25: 0.054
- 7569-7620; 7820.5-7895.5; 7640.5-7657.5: -0.005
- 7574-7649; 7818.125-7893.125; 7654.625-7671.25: -0.018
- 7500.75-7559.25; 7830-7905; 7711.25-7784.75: 0.006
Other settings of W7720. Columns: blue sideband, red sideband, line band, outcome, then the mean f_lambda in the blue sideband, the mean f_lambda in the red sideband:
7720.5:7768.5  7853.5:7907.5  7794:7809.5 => 0.6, 82.5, 82.7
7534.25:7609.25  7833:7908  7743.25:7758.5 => 0.1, 80.7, 82.9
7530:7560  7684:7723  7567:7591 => 0.2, 82.9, 82.9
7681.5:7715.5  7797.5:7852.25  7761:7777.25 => 0.1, 81.9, 82.6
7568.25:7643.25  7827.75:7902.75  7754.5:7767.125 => 0.2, 81.3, 83.1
